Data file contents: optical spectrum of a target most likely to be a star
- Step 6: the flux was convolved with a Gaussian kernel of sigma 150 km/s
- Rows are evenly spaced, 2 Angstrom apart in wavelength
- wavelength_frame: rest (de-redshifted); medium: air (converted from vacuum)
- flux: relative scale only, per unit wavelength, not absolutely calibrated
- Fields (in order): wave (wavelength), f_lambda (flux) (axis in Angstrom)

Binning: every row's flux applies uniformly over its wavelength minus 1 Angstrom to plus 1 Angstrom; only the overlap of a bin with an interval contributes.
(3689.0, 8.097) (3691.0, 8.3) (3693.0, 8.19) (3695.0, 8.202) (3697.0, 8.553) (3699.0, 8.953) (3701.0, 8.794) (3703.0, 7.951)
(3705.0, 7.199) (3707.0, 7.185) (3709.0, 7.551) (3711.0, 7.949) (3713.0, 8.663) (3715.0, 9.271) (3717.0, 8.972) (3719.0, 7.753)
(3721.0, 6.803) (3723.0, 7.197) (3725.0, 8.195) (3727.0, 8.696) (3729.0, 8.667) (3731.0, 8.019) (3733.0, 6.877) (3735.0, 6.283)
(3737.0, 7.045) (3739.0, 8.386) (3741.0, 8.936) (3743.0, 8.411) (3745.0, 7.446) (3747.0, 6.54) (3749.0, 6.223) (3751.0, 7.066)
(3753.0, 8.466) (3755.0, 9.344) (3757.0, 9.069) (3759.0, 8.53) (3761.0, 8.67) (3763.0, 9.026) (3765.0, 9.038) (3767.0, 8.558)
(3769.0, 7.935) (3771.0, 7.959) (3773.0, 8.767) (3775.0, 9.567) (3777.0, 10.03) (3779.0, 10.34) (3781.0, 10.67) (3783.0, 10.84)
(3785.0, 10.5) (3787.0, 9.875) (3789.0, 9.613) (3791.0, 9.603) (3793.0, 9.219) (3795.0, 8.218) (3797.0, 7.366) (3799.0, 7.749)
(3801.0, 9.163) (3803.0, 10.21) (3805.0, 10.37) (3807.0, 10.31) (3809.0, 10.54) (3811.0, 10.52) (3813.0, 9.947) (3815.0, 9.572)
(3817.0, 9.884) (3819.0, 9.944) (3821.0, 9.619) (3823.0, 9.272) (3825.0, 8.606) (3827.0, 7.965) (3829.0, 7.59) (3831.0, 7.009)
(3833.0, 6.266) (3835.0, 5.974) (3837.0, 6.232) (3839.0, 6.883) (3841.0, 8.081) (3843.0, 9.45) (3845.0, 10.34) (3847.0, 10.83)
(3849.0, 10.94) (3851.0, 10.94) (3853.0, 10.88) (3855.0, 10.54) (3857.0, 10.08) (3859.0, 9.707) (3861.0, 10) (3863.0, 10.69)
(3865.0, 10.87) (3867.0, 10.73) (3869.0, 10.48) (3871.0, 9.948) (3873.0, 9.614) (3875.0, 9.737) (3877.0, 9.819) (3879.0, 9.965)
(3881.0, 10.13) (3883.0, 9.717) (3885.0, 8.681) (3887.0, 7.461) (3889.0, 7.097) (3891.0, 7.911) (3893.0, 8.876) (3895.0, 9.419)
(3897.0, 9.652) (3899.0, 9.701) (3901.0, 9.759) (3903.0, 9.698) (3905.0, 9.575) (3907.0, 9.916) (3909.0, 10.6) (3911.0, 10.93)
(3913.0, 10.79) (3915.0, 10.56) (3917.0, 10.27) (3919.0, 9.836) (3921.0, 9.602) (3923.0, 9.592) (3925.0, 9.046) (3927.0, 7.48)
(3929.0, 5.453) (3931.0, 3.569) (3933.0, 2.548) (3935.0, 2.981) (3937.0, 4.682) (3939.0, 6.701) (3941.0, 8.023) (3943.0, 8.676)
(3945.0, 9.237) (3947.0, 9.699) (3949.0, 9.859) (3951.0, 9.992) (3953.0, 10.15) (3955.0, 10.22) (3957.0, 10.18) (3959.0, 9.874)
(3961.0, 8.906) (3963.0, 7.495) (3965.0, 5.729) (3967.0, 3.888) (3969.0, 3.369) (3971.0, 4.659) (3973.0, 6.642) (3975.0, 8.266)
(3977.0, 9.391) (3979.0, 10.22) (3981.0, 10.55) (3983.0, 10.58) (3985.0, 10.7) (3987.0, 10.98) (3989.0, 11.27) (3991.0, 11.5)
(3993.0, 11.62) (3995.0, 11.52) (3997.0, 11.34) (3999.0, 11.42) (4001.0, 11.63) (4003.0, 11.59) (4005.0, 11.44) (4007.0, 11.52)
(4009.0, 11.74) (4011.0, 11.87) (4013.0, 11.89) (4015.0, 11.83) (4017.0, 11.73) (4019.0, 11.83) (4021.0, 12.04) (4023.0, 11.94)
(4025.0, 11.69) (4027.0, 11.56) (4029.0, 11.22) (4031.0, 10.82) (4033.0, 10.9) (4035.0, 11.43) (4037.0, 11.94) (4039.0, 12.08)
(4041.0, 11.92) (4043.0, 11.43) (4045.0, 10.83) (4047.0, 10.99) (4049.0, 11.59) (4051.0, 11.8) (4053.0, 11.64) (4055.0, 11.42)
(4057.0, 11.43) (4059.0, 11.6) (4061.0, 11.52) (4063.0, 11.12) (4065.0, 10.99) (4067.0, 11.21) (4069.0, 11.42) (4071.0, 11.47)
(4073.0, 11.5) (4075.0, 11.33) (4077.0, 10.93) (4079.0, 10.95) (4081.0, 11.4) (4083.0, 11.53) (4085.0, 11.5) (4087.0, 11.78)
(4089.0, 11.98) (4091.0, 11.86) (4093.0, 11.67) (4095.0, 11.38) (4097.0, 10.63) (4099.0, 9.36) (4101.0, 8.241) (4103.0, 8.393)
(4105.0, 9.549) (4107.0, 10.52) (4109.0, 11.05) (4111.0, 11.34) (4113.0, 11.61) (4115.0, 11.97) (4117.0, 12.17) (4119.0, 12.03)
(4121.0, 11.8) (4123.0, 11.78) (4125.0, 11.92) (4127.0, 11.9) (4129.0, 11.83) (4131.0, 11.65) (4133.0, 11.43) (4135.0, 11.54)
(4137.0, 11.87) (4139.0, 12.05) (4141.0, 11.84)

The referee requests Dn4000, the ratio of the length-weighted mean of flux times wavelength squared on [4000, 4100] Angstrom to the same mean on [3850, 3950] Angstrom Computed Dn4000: 1.37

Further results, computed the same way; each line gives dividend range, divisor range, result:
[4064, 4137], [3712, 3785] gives 1.59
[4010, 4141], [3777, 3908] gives 1.36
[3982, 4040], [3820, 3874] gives 1.35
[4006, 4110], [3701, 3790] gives 1.57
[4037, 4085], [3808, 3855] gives 1.42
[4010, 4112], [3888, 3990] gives 1.40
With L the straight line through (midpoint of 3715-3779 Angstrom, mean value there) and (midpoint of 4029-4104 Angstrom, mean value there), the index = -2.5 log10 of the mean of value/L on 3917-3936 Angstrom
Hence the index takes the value 0.39 mag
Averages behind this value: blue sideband 8.2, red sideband 11.2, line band 6.87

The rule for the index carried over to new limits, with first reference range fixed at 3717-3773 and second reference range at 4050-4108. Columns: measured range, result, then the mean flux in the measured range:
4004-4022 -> -0.13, 11.8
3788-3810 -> -0.10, 9.31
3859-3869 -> -0.15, 10.5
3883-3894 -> 0.14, 8.16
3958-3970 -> 0.46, 6.54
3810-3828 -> -0.10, 9.48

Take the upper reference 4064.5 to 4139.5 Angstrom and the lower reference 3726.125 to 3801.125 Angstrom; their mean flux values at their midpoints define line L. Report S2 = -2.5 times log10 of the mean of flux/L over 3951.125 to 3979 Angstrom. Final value 0.29 mag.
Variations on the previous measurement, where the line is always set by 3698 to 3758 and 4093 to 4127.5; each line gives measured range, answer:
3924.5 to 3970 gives 0.31 mag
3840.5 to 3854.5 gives -0.16 mag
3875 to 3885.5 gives -0.07 mag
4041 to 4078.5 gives -0.08 mag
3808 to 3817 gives -0.18 mag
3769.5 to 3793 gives -0.17 mag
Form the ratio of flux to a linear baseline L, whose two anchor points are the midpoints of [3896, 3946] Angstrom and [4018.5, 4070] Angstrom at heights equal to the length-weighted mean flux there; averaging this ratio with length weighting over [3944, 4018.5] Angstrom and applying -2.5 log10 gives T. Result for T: 0.01 mag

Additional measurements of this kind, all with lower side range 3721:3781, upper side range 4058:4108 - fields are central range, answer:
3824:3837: 0.24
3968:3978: 0.48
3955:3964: 0.08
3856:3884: -0.10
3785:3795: -0.11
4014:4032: -0.11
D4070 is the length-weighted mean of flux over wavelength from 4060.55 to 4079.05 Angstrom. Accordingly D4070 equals 11.3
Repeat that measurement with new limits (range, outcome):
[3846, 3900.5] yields 9.79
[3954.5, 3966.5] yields 8.47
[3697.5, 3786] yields 8.37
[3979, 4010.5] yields 11.3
